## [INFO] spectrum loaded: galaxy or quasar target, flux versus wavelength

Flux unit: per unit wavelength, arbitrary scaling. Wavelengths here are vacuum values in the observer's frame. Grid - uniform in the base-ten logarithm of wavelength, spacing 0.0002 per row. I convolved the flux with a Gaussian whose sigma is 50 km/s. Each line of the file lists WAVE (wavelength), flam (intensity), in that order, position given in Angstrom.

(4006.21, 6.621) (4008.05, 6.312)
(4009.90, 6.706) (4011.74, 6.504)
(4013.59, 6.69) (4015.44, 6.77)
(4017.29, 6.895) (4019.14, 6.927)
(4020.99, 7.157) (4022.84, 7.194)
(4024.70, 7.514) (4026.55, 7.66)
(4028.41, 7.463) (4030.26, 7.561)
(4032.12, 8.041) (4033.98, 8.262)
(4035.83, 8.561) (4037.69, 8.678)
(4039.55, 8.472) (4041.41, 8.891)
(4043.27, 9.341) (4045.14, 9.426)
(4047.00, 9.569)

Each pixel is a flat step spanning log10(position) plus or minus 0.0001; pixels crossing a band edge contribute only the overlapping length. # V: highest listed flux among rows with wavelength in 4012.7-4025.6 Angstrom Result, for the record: 7.514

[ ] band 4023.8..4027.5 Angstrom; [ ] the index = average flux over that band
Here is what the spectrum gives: 7.58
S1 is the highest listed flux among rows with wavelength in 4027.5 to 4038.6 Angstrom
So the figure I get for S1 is 8.678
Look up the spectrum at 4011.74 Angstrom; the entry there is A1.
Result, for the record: 6.504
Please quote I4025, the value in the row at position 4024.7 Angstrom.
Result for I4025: 7.514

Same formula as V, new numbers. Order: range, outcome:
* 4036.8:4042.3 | 8.891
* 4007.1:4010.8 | 6.706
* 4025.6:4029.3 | 7.66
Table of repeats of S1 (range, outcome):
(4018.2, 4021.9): 7.157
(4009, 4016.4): 6.77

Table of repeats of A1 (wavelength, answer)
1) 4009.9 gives 6.706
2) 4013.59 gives 6.69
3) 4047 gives 9.569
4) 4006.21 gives 6.621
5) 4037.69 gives 8.678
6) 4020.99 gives 7.157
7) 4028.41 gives 7.463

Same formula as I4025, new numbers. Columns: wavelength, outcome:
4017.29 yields 6.895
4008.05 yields 6.312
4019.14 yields 6.927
